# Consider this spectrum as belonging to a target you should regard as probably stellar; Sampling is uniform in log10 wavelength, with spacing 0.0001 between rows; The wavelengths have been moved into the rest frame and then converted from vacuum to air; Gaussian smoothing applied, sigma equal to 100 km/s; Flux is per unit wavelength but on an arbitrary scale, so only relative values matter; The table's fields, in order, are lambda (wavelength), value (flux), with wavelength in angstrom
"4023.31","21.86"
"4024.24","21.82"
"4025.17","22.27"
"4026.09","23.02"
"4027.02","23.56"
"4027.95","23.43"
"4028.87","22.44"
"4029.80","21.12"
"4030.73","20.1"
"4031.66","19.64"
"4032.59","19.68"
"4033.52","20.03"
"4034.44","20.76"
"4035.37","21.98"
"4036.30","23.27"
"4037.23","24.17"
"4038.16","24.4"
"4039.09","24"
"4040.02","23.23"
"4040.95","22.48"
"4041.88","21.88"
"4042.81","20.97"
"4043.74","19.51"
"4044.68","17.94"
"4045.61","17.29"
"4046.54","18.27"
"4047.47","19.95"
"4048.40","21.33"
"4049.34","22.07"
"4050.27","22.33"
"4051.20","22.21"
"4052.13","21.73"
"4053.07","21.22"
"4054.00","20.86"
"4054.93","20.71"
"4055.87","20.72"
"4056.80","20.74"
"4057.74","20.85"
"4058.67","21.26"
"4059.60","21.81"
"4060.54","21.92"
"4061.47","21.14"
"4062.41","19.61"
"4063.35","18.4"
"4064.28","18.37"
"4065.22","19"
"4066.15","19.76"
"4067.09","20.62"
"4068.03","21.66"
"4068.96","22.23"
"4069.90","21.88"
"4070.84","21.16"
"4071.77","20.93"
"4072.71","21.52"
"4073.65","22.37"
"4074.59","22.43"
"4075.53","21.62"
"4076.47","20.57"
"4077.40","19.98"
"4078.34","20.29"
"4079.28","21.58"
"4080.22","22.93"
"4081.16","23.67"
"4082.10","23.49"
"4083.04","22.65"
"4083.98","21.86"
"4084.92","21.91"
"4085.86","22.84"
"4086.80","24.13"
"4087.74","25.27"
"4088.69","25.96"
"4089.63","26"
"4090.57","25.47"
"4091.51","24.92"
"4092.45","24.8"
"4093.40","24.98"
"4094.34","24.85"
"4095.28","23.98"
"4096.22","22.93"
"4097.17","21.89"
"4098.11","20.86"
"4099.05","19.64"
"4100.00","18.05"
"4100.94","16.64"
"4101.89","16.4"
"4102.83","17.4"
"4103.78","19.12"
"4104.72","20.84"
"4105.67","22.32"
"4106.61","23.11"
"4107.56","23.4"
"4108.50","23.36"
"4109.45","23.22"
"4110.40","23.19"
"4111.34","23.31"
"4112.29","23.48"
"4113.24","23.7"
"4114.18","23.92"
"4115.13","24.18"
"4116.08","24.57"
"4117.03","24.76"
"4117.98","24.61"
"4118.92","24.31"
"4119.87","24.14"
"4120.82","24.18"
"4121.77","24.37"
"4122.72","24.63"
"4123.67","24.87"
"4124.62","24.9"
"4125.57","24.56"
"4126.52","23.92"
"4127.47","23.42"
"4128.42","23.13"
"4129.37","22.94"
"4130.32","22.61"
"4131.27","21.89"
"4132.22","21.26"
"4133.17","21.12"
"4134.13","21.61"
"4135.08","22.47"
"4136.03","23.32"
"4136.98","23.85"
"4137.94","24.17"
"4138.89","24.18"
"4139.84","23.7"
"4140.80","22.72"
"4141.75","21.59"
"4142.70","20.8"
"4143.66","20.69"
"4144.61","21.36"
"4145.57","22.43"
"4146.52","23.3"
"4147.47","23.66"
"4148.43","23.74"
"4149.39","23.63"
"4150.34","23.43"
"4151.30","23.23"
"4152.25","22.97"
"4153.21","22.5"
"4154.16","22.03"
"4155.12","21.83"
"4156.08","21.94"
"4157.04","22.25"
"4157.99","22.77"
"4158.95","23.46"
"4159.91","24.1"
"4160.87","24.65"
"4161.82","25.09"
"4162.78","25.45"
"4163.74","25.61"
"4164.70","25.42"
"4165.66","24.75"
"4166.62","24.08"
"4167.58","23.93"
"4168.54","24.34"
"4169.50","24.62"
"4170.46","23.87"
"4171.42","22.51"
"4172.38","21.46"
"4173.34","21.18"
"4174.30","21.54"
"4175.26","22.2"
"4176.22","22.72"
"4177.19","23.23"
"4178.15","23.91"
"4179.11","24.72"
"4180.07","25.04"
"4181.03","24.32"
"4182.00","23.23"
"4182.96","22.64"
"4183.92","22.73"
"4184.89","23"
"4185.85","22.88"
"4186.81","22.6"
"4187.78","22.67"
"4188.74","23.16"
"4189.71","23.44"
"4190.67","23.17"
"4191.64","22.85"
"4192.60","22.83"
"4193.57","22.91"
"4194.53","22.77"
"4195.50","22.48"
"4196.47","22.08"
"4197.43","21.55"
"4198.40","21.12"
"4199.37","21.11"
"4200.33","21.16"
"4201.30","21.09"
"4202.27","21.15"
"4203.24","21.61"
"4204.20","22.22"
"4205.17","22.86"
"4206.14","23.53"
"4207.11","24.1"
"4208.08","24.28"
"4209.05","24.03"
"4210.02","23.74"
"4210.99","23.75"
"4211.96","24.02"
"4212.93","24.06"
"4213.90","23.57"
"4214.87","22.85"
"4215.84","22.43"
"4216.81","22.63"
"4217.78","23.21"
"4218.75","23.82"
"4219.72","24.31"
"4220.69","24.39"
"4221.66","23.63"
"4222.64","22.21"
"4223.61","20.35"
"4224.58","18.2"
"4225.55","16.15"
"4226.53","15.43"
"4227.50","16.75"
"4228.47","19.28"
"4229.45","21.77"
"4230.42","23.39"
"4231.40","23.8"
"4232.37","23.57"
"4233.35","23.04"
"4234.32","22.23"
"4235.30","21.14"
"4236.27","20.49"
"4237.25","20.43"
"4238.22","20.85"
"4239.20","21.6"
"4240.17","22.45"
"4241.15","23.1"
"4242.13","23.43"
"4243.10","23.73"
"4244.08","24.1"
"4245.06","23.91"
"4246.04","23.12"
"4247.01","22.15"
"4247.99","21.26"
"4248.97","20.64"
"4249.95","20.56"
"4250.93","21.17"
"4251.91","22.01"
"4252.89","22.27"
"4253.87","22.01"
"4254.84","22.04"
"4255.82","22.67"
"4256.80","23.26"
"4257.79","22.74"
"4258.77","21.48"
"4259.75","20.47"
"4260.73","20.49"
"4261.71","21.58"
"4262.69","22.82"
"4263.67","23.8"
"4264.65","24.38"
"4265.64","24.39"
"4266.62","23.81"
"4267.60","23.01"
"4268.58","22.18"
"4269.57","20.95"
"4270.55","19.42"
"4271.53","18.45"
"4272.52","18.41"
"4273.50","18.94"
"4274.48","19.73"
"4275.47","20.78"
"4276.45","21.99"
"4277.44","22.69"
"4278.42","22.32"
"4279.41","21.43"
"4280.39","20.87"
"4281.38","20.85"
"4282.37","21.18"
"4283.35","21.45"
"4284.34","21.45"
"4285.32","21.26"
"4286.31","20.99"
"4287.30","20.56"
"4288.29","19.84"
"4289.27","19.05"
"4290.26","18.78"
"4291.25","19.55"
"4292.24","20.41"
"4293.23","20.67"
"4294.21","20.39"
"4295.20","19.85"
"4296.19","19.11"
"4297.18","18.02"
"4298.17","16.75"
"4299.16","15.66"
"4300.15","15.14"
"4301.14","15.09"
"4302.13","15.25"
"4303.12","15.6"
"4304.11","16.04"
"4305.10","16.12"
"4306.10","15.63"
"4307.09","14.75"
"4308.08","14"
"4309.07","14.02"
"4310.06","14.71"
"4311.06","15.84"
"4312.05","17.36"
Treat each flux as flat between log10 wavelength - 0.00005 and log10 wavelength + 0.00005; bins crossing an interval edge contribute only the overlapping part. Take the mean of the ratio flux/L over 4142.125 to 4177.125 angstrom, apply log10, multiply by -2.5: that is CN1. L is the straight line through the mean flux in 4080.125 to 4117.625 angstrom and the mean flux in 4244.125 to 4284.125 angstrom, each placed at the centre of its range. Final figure -0.037 mag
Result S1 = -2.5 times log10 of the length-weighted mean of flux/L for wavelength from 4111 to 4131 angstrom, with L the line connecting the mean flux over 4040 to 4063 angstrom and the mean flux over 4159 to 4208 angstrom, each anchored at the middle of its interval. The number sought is -0.09 mag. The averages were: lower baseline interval 20.8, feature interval 24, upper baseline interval 23.1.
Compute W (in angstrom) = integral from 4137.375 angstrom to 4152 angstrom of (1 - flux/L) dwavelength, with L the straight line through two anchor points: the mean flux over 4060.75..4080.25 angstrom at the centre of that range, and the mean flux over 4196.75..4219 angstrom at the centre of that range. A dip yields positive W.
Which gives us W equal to -0.7 angstrom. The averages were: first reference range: 20.8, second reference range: 22.8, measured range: 22.8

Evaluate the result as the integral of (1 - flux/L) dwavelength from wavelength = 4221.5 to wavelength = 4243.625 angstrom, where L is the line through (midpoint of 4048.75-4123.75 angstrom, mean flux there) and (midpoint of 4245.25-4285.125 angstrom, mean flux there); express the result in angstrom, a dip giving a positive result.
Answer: 0.6 angstrom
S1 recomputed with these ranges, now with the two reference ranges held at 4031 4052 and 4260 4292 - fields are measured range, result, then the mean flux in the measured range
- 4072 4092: -0.08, 22.9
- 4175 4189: -0.10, 23.3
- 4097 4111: 0.03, 20.6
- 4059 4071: 0.03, 20.6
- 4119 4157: -0.09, 23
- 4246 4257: -0.04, 21.9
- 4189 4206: -0.05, 22.2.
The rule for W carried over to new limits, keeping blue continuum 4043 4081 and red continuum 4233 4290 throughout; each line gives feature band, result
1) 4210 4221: -1.1 angstrom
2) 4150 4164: -1.4 angstrom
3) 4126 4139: -1.1 angstrom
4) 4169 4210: -2.8 angstrom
